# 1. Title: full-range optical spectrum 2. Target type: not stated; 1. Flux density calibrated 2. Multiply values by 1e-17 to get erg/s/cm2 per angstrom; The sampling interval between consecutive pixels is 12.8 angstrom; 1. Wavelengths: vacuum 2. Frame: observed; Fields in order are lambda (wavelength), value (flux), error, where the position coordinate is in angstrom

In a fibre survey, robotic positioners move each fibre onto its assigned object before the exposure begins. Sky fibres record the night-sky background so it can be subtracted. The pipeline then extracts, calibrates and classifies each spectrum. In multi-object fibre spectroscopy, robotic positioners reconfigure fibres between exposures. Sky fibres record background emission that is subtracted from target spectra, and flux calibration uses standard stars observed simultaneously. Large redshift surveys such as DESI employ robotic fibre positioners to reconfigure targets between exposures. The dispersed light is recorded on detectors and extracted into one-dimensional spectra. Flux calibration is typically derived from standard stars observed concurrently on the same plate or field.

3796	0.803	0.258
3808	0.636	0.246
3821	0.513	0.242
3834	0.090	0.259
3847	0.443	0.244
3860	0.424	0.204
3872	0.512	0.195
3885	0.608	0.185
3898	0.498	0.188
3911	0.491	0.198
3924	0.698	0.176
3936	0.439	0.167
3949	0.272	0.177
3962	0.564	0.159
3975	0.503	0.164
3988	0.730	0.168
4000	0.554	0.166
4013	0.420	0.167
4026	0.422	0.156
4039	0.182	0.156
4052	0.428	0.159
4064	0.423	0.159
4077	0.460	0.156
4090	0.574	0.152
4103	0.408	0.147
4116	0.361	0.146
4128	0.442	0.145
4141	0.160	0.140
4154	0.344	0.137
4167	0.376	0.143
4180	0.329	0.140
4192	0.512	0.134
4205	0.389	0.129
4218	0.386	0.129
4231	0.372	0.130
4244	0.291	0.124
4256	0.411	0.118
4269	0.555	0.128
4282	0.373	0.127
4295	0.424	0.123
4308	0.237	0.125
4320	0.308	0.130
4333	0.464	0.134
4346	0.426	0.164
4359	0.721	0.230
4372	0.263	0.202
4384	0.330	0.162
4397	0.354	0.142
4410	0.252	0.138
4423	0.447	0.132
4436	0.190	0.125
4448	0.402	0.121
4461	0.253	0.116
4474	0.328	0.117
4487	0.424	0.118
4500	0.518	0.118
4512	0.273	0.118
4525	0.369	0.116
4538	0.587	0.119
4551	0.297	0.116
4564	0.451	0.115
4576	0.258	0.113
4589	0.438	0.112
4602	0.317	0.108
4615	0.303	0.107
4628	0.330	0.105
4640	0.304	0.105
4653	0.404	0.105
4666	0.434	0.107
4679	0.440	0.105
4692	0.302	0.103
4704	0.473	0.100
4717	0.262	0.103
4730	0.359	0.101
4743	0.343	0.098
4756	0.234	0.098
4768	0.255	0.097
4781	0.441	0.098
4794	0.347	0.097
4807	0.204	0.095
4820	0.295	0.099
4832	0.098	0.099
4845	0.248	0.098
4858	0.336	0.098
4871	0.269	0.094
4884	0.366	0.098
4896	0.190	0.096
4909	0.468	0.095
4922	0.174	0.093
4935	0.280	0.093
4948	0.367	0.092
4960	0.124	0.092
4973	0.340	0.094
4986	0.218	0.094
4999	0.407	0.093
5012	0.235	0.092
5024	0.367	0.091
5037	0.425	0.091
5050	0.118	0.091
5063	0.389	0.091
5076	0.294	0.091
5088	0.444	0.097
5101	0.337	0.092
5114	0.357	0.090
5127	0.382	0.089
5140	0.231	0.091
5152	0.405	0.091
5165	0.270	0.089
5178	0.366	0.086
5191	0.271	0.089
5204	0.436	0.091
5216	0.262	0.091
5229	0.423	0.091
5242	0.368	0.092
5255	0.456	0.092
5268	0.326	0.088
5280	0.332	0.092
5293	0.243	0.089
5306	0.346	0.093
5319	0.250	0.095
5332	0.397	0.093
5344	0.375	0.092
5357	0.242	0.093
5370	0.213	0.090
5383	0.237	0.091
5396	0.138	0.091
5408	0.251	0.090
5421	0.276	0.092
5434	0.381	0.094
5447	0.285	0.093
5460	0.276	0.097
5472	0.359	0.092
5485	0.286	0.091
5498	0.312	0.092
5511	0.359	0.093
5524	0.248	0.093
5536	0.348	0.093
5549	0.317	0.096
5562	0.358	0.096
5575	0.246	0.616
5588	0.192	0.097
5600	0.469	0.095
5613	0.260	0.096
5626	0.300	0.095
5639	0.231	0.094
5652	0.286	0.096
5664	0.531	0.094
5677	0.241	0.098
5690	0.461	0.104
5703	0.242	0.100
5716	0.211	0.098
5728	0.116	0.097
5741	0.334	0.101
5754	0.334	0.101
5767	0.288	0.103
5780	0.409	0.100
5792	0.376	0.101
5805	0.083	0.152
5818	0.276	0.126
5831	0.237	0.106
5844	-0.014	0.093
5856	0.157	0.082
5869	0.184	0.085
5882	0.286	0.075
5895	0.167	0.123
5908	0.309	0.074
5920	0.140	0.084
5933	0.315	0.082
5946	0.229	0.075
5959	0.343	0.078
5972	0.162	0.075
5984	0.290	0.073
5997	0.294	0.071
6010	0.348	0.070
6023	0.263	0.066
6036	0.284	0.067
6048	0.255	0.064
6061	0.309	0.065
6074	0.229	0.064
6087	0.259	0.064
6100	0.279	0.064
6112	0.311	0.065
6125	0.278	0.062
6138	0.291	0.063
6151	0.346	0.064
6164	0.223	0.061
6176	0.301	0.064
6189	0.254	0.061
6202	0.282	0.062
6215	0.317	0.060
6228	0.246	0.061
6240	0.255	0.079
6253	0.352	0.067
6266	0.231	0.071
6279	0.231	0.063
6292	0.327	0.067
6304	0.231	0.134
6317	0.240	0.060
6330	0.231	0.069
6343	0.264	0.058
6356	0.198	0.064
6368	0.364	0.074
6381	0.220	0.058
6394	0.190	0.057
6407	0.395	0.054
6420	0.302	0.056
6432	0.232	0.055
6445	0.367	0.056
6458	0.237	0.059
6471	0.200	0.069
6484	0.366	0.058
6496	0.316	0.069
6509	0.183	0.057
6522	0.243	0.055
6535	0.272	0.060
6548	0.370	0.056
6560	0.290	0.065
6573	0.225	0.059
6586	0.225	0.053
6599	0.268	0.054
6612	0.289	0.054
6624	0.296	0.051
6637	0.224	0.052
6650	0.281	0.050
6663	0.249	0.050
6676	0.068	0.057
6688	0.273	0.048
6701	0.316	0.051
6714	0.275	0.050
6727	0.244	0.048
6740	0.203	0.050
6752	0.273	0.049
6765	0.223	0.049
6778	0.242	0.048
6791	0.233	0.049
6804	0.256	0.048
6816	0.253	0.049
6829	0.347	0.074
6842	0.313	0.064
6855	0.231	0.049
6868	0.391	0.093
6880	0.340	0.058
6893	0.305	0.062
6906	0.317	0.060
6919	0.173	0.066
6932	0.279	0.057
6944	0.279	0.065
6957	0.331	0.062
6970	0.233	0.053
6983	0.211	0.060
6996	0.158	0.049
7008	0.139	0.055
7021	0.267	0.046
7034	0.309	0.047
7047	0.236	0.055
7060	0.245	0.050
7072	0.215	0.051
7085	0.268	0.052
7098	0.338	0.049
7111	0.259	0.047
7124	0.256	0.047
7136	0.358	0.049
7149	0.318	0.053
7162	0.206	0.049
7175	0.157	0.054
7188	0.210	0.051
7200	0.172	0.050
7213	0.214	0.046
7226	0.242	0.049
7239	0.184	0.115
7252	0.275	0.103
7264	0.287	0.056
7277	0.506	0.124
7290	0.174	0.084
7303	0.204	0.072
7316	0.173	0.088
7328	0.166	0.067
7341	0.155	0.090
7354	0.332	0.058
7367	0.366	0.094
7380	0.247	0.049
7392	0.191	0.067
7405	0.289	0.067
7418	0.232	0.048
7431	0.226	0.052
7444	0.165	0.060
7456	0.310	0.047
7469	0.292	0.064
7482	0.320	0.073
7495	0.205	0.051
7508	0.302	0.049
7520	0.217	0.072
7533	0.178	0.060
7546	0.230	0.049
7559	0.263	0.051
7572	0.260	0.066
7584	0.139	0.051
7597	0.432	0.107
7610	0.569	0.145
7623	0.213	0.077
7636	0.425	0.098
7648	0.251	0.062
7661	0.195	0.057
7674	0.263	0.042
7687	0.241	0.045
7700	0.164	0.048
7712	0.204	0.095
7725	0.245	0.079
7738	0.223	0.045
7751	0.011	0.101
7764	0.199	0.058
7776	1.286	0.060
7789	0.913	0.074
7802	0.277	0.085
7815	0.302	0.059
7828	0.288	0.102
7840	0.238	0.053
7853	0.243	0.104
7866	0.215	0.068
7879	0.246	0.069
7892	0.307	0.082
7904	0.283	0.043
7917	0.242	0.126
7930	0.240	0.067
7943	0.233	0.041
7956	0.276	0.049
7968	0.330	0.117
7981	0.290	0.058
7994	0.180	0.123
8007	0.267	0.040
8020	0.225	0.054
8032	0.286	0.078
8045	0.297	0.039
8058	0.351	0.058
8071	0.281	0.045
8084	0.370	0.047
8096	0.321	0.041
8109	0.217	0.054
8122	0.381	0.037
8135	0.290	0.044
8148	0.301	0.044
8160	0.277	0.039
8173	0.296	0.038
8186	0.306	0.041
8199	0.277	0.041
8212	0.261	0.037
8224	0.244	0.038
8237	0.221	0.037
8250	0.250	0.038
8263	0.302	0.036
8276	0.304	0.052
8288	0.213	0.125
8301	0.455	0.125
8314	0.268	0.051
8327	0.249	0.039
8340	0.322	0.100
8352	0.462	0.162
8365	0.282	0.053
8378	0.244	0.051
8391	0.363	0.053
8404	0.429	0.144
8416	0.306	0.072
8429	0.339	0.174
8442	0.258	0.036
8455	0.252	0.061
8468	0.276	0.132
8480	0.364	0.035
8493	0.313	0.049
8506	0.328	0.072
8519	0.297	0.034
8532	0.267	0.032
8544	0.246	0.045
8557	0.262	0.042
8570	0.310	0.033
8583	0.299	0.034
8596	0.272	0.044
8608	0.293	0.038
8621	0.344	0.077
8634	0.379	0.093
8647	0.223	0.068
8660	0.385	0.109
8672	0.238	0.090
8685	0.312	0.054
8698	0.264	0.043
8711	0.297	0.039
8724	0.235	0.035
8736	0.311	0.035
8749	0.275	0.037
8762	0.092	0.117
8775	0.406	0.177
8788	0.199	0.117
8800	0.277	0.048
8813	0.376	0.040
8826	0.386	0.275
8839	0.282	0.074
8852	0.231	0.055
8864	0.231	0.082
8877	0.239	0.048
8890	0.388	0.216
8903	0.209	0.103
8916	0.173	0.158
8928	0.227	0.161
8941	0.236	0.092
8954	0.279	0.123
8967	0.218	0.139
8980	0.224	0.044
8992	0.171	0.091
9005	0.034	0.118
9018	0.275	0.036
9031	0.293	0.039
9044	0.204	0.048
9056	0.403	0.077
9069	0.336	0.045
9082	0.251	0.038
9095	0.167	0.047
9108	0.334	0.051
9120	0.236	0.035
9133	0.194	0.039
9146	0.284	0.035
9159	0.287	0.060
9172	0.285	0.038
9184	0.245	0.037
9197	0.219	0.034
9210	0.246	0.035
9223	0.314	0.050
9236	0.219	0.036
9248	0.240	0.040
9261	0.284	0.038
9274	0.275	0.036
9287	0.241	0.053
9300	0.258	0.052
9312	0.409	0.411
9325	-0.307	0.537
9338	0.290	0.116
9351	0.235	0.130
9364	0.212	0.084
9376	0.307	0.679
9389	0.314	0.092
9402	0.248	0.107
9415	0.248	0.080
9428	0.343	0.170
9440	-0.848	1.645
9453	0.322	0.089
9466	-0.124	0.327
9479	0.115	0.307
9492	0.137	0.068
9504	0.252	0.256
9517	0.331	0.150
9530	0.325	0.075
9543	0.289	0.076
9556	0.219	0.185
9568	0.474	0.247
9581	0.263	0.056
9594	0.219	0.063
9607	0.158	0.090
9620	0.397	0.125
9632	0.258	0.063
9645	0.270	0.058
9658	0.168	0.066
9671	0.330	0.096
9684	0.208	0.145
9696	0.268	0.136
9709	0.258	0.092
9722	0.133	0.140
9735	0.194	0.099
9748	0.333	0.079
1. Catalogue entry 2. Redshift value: 1.087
